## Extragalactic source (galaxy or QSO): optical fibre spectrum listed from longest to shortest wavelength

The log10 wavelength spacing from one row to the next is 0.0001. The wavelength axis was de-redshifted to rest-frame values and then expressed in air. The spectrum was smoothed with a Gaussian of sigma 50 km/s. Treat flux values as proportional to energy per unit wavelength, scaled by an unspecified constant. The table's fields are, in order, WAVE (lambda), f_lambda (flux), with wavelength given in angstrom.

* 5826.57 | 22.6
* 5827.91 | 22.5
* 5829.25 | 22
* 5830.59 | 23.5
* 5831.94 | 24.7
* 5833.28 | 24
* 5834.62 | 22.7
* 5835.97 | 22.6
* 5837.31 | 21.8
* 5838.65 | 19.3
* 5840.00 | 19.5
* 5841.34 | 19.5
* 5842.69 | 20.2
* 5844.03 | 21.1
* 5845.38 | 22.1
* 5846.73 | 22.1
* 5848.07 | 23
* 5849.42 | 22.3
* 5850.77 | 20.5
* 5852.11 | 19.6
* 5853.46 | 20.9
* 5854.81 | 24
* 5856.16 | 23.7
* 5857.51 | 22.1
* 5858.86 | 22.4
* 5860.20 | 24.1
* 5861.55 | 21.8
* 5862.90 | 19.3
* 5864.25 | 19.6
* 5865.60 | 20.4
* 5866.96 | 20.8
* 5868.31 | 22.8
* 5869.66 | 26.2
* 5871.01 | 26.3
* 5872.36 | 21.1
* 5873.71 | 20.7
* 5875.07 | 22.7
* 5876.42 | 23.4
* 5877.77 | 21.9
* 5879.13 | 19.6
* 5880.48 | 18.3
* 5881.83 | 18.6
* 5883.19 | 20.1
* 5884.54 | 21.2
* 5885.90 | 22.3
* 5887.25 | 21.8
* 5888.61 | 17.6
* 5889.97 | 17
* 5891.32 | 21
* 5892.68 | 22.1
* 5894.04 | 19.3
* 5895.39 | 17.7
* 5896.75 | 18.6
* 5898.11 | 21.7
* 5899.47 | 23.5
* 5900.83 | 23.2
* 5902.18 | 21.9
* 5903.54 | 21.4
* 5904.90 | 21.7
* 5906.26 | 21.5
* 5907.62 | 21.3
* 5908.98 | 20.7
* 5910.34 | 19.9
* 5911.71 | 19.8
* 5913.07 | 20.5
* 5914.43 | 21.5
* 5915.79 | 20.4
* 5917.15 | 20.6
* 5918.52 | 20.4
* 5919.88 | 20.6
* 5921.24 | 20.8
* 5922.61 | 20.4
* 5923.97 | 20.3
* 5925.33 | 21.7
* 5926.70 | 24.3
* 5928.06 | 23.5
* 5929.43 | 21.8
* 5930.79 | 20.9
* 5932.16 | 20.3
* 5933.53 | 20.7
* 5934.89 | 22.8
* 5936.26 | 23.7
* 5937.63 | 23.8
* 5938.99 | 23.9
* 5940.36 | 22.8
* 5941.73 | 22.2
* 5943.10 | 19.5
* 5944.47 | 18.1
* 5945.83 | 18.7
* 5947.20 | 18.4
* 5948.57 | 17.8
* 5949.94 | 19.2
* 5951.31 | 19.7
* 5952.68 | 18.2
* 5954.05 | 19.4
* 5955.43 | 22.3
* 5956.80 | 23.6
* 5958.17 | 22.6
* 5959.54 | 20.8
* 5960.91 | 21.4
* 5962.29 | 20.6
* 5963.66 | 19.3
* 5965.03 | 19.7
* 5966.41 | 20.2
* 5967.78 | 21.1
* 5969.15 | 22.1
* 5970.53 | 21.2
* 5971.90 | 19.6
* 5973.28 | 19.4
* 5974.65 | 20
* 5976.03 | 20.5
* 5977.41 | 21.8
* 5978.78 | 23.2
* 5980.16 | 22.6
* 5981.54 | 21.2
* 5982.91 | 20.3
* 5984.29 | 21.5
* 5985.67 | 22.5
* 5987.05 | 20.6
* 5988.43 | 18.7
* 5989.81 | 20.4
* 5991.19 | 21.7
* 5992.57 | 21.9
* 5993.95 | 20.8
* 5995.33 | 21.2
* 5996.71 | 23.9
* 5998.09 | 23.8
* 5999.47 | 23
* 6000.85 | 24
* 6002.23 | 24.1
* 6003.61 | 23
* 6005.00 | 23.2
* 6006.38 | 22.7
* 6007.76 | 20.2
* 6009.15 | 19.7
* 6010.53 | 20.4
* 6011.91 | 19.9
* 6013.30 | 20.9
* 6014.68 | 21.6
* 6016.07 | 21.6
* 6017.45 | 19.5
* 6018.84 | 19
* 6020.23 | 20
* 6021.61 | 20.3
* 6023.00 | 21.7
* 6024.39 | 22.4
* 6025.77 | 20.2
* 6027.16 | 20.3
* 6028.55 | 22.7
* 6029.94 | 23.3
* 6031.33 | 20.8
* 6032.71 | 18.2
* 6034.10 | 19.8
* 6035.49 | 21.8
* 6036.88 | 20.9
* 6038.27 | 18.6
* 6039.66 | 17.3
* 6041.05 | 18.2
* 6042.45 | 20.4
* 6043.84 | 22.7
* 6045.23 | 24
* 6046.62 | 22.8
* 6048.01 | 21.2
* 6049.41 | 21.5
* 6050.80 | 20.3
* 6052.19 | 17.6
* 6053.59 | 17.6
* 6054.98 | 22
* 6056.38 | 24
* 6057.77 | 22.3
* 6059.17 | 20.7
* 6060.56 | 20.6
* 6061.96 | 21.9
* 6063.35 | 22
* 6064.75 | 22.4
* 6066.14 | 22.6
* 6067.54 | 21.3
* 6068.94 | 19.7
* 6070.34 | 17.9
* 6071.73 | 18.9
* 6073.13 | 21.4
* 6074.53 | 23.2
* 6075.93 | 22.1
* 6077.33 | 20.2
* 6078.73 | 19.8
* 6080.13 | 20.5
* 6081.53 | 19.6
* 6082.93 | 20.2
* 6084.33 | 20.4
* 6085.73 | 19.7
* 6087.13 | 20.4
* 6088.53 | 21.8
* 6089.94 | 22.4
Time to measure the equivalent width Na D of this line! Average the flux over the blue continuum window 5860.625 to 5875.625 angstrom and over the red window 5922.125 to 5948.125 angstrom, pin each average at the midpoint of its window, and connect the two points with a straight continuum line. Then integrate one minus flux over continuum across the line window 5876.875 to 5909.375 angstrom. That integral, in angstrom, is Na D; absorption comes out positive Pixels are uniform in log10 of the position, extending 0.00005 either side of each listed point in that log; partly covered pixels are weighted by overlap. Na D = 1.76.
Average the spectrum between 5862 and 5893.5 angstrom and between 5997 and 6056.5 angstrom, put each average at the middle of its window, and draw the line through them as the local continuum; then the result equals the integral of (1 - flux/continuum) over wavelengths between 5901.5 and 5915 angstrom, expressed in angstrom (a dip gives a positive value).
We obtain 0.0 angstrom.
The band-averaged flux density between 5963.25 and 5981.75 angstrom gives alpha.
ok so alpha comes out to 20.9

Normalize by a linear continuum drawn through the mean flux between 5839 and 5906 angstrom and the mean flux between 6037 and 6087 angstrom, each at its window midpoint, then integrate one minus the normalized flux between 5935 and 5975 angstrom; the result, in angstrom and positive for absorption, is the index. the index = 0.6 angstrom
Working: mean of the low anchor 21.3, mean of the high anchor 20.7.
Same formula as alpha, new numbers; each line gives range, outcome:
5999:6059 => 21.1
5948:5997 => 20.8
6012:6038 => 20.8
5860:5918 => 21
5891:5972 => 21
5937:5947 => 21.1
